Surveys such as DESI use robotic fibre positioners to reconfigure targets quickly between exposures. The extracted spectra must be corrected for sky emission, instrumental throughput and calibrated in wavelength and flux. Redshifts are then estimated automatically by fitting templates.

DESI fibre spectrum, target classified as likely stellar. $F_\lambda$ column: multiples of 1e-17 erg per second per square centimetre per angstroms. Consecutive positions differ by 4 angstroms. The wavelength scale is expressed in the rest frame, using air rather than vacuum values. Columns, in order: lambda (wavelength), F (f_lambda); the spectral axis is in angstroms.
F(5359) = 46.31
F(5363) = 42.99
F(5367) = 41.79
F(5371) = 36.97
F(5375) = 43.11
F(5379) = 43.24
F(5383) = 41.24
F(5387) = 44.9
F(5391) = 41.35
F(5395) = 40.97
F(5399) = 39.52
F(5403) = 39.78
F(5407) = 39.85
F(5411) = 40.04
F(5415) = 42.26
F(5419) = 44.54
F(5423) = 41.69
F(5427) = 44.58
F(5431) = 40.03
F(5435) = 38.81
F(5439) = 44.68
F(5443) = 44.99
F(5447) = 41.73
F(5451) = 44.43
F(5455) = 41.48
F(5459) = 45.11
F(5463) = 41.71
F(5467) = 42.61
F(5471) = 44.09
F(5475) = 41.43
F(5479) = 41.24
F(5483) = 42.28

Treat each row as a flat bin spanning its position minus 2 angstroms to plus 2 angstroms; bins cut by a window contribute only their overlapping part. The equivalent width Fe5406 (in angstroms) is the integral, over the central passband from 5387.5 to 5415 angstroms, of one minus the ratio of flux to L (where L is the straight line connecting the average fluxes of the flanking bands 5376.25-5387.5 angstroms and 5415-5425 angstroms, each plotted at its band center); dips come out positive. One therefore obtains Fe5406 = 1.5 angstroms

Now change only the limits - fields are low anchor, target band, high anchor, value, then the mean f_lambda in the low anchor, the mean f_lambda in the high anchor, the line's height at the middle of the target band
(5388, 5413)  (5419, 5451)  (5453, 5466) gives -0.6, 40.4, 42.8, 41.8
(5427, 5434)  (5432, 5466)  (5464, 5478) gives -0.8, 41.2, 42.5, 41.8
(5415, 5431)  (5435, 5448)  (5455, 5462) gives 0.0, 43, 43.6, 43.3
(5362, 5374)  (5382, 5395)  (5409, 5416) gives -0.5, 40.6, 41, 40.8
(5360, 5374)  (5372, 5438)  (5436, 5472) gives 0.8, 41.2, 43.3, 42.1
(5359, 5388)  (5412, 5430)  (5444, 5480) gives -0.2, 42.2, 42.8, 42.5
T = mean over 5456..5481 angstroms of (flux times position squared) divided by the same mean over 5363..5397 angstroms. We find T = 1.1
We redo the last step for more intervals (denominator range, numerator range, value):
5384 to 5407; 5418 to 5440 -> 1.04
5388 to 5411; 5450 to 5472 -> 1.09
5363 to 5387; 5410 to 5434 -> 1.03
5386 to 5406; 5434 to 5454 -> 1.07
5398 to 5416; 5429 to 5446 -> 1.06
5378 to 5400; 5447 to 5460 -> 1.06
